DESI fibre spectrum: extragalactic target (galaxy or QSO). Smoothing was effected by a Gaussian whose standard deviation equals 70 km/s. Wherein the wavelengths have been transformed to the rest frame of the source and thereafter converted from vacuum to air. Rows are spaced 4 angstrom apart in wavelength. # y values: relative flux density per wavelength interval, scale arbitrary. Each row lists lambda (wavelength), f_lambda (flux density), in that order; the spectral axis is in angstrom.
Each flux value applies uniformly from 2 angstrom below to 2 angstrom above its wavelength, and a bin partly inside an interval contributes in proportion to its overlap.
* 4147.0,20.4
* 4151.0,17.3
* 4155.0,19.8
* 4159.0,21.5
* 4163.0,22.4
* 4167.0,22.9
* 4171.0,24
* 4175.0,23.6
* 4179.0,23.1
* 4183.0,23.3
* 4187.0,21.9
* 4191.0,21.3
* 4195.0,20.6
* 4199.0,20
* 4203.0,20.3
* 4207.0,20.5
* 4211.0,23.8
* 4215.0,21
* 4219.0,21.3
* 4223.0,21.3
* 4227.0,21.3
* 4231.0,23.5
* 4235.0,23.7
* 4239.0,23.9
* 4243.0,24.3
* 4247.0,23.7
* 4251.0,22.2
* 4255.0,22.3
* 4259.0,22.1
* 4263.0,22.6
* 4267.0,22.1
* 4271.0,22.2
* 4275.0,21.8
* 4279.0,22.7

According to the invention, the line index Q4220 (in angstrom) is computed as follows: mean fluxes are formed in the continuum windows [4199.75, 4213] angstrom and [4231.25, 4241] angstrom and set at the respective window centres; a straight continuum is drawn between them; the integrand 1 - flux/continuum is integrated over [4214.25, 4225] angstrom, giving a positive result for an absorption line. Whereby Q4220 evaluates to 0.6 angstrom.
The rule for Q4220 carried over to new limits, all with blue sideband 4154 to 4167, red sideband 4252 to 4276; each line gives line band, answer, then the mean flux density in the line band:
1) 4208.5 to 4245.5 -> -1.1 angstrom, 22.7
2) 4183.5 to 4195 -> 0.1 angstrom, 21.6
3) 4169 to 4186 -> -1.3 angstrom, 23.4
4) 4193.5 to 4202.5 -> 0.6 angstrom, 20.3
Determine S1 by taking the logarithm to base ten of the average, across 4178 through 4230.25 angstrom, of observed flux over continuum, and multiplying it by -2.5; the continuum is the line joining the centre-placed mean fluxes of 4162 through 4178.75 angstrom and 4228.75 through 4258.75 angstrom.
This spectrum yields 0.08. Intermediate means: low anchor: 23.3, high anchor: 23.3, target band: 21.5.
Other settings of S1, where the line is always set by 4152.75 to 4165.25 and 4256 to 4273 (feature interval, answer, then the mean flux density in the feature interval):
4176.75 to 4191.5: -0.05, 22.5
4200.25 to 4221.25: 0.02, 21.3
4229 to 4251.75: -0.08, 23.6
